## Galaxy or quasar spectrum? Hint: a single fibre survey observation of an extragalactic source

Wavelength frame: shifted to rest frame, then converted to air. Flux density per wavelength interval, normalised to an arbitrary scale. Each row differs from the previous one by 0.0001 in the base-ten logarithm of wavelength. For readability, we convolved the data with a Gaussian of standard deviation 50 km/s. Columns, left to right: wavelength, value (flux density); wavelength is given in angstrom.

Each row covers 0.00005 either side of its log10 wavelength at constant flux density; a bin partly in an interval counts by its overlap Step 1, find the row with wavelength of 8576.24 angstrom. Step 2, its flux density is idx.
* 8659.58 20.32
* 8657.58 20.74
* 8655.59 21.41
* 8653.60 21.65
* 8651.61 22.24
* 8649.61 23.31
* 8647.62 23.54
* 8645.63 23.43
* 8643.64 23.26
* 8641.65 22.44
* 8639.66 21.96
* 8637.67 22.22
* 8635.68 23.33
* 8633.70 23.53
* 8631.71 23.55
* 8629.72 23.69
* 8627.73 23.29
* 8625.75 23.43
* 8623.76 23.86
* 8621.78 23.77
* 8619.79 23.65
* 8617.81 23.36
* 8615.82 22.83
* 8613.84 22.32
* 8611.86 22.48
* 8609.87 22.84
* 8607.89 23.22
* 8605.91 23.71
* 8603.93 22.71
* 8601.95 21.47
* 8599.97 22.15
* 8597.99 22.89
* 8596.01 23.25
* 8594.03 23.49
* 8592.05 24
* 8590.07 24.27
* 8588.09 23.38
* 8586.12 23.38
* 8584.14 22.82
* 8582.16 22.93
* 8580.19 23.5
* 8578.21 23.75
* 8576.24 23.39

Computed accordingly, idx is 23.39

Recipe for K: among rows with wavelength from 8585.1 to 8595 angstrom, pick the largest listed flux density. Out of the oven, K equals 24.27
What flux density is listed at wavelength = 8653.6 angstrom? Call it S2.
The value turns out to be 21.65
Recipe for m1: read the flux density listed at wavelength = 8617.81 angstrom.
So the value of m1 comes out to 23.36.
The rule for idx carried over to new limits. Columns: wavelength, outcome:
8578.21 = 23.75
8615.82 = 22.83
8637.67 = 22.22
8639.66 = 21.96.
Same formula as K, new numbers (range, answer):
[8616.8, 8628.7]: 23.86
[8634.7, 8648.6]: 23.54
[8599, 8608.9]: 23.71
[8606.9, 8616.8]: 23.22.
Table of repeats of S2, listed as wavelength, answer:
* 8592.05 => 24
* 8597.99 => 22.89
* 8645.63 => 23.43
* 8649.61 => 23.31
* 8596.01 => 23.25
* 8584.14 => 22.82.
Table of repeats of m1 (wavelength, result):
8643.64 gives 23.26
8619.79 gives 23.65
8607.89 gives 23.22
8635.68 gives 23.33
